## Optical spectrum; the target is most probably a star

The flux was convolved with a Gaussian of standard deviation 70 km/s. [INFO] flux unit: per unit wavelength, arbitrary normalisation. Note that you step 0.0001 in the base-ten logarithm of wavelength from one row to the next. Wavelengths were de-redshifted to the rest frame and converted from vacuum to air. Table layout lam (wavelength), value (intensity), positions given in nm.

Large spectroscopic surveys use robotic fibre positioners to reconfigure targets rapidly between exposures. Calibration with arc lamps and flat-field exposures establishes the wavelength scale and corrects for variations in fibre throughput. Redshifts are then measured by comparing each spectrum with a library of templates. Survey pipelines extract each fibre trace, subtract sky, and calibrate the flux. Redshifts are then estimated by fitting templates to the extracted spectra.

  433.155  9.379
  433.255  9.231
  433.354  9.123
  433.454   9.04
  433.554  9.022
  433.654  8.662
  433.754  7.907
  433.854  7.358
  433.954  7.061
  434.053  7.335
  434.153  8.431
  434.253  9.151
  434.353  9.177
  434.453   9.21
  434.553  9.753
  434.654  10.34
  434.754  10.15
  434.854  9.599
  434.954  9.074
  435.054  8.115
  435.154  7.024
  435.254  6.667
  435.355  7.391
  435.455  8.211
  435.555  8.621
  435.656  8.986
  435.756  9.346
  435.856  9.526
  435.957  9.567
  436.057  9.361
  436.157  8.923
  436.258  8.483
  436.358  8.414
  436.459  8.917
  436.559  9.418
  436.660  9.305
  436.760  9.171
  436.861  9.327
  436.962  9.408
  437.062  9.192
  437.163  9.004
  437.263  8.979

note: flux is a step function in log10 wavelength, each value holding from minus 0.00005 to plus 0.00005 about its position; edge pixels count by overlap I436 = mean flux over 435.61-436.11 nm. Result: 9.37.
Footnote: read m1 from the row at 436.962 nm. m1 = 9.408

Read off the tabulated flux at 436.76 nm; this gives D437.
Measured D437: 9.171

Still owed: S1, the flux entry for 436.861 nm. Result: 9.327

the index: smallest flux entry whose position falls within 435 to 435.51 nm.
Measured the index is 6.667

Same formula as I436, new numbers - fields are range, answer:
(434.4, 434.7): 9.73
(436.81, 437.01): 9.33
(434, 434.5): 8.66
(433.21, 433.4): 9.21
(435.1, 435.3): 6.89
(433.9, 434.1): 7.23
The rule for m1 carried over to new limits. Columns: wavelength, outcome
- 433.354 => 9.123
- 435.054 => 8.115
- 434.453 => 9.21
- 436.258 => 8.483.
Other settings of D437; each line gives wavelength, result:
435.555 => 8.621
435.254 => 6.667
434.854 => 9.599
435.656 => 8.986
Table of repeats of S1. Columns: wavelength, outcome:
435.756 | 9.346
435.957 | 9.567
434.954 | 9.074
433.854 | 7.358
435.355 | 7.391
